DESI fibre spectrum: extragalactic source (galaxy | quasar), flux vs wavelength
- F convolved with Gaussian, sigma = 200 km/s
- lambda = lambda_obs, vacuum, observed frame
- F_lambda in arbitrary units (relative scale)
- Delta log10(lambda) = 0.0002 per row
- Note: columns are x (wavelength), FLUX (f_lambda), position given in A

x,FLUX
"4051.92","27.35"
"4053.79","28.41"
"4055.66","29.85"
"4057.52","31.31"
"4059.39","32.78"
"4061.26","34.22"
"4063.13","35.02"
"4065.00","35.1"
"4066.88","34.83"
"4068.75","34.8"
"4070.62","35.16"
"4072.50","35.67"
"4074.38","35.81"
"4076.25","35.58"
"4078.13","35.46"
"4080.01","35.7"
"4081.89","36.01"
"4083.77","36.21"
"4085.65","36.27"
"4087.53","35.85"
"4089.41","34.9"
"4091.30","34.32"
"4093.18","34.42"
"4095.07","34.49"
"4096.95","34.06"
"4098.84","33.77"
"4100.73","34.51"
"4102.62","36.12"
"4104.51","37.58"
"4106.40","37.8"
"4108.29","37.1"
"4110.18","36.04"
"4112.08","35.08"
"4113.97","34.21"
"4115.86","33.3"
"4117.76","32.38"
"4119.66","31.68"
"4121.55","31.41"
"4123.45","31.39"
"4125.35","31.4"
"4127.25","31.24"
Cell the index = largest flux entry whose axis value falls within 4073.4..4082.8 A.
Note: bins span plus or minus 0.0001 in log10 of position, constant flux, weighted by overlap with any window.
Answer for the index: 36.01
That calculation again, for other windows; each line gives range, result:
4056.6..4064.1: 35.02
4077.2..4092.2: 36.27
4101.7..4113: 37.8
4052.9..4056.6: 29.85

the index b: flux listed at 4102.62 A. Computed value 36.12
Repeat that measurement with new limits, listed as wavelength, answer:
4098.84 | 33.77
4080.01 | 35.7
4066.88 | 34.83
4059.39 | 32.78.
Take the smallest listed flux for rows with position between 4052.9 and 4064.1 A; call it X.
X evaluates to 28.41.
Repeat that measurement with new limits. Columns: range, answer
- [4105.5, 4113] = 35.08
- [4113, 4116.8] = 33.3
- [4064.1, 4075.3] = 34.8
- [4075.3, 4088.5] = 35.46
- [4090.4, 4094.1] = 34.32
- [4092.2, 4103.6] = 33.77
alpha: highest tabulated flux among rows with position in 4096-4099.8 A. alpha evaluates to 34.06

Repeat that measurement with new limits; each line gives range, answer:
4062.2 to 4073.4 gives 35.67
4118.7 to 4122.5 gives 31.68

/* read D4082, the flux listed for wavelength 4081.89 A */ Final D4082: 36.01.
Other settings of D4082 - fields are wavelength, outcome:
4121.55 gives 31.41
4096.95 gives 34.06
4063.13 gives 35.02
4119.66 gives 31.68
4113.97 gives 34.21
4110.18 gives 36.04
